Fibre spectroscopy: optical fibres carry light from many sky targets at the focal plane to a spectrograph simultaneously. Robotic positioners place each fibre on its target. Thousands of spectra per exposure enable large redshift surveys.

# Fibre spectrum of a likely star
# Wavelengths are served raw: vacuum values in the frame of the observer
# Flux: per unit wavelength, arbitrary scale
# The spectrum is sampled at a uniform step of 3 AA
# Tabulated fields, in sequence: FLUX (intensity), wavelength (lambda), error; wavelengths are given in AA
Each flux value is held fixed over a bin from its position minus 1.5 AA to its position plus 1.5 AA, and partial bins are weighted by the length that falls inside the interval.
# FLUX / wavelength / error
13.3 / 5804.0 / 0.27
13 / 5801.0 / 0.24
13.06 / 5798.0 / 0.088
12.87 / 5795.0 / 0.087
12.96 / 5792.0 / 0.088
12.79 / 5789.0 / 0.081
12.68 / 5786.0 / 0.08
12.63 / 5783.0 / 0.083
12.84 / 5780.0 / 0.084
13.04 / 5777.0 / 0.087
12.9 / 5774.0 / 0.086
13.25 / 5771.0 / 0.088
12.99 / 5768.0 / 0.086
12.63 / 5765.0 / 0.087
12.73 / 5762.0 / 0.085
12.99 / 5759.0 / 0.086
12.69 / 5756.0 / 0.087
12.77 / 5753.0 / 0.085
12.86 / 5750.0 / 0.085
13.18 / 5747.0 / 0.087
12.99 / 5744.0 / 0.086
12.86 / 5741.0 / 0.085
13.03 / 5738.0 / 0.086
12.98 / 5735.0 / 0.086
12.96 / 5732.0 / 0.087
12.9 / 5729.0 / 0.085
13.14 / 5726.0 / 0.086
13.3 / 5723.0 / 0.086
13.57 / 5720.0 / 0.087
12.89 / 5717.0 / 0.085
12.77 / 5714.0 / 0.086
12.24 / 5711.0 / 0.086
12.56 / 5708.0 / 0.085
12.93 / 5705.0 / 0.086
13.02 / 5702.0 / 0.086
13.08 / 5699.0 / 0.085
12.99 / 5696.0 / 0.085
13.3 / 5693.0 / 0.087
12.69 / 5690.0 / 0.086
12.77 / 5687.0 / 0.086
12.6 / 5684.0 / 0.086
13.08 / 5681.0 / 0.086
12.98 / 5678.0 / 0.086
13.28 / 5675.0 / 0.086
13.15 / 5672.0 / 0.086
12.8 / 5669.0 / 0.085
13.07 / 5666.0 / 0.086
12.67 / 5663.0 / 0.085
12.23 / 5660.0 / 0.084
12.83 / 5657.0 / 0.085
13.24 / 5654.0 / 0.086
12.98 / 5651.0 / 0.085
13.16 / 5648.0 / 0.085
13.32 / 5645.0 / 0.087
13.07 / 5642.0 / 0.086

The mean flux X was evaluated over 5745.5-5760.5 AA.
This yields 12.9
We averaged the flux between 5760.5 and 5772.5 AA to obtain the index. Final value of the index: 12.9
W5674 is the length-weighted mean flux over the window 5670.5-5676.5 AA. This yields 13.2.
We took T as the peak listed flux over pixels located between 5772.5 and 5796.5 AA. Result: 13.04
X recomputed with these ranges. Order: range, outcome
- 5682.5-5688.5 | 12.7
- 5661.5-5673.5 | 12.9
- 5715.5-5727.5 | 13.2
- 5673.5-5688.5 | 12.9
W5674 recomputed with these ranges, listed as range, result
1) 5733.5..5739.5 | 13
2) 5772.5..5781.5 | 12.9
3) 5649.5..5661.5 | 12.8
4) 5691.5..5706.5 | 13.1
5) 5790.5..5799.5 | 13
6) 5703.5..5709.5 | 12.7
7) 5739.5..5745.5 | 12.9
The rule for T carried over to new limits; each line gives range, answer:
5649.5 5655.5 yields 13.24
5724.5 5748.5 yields 13.18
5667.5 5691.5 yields 13.28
